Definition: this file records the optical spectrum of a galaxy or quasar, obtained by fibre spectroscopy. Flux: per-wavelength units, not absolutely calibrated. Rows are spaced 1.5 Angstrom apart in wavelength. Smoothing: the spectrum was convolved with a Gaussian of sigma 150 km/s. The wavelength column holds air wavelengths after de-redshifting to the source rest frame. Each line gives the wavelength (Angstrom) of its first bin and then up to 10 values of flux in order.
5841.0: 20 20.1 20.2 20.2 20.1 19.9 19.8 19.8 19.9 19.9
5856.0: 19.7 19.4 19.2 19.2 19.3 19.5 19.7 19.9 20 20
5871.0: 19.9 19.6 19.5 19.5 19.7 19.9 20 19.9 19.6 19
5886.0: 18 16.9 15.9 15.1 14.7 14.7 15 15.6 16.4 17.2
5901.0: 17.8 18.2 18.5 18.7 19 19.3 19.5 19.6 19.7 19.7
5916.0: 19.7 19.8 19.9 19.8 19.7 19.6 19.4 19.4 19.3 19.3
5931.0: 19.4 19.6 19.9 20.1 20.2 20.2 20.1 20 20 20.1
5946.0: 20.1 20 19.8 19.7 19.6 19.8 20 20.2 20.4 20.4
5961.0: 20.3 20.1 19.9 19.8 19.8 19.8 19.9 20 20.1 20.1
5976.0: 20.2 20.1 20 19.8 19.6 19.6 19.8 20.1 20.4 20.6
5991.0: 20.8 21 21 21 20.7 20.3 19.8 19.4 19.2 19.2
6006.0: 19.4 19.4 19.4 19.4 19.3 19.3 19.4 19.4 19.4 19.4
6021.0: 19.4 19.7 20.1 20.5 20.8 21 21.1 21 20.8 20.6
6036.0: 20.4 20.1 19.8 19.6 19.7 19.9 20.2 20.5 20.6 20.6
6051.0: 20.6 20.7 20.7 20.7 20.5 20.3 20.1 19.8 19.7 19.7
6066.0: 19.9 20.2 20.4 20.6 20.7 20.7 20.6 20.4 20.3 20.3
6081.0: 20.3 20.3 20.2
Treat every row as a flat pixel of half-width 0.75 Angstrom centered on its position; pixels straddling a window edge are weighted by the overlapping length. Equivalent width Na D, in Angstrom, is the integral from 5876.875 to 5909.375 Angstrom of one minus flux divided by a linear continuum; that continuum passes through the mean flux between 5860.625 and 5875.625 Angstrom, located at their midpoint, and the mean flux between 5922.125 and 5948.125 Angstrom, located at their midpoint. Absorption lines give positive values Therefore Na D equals 3.4 Angstrom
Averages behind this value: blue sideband 19.7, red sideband 19.8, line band 17.7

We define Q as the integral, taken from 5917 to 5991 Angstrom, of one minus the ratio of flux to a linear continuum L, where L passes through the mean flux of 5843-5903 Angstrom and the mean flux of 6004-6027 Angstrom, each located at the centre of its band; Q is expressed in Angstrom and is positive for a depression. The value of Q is -2.8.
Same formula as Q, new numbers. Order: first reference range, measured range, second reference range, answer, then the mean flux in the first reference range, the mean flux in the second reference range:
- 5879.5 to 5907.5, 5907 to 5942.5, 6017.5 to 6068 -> -3.4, 17.3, 20.2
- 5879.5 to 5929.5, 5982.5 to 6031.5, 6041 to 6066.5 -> -0.9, 18.3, 20.2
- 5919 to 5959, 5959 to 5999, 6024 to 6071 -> -0.3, 19.8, 20.4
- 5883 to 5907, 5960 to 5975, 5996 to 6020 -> -1.1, 16.9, 19.5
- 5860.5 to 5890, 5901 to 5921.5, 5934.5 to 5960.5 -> 0.4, 19.2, 20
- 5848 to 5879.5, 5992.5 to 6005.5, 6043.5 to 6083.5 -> 0.0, 19.7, 20.4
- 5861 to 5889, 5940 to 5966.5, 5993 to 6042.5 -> -0.4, 19.3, 20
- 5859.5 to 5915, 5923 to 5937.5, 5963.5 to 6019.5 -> -0.4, 18.5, 19.9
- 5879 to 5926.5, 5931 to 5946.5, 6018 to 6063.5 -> -1.0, 18.3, 20.3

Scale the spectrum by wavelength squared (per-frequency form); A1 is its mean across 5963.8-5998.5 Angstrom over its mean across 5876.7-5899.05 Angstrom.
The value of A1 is 1.20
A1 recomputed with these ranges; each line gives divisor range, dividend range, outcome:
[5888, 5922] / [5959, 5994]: 1.15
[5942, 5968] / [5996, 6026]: 1.00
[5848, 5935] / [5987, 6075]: 1.12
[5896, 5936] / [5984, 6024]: 1.07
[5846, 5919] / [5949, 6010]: 1.10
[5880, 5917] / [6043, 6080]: 1.20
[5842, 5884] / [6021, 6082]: 1.10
